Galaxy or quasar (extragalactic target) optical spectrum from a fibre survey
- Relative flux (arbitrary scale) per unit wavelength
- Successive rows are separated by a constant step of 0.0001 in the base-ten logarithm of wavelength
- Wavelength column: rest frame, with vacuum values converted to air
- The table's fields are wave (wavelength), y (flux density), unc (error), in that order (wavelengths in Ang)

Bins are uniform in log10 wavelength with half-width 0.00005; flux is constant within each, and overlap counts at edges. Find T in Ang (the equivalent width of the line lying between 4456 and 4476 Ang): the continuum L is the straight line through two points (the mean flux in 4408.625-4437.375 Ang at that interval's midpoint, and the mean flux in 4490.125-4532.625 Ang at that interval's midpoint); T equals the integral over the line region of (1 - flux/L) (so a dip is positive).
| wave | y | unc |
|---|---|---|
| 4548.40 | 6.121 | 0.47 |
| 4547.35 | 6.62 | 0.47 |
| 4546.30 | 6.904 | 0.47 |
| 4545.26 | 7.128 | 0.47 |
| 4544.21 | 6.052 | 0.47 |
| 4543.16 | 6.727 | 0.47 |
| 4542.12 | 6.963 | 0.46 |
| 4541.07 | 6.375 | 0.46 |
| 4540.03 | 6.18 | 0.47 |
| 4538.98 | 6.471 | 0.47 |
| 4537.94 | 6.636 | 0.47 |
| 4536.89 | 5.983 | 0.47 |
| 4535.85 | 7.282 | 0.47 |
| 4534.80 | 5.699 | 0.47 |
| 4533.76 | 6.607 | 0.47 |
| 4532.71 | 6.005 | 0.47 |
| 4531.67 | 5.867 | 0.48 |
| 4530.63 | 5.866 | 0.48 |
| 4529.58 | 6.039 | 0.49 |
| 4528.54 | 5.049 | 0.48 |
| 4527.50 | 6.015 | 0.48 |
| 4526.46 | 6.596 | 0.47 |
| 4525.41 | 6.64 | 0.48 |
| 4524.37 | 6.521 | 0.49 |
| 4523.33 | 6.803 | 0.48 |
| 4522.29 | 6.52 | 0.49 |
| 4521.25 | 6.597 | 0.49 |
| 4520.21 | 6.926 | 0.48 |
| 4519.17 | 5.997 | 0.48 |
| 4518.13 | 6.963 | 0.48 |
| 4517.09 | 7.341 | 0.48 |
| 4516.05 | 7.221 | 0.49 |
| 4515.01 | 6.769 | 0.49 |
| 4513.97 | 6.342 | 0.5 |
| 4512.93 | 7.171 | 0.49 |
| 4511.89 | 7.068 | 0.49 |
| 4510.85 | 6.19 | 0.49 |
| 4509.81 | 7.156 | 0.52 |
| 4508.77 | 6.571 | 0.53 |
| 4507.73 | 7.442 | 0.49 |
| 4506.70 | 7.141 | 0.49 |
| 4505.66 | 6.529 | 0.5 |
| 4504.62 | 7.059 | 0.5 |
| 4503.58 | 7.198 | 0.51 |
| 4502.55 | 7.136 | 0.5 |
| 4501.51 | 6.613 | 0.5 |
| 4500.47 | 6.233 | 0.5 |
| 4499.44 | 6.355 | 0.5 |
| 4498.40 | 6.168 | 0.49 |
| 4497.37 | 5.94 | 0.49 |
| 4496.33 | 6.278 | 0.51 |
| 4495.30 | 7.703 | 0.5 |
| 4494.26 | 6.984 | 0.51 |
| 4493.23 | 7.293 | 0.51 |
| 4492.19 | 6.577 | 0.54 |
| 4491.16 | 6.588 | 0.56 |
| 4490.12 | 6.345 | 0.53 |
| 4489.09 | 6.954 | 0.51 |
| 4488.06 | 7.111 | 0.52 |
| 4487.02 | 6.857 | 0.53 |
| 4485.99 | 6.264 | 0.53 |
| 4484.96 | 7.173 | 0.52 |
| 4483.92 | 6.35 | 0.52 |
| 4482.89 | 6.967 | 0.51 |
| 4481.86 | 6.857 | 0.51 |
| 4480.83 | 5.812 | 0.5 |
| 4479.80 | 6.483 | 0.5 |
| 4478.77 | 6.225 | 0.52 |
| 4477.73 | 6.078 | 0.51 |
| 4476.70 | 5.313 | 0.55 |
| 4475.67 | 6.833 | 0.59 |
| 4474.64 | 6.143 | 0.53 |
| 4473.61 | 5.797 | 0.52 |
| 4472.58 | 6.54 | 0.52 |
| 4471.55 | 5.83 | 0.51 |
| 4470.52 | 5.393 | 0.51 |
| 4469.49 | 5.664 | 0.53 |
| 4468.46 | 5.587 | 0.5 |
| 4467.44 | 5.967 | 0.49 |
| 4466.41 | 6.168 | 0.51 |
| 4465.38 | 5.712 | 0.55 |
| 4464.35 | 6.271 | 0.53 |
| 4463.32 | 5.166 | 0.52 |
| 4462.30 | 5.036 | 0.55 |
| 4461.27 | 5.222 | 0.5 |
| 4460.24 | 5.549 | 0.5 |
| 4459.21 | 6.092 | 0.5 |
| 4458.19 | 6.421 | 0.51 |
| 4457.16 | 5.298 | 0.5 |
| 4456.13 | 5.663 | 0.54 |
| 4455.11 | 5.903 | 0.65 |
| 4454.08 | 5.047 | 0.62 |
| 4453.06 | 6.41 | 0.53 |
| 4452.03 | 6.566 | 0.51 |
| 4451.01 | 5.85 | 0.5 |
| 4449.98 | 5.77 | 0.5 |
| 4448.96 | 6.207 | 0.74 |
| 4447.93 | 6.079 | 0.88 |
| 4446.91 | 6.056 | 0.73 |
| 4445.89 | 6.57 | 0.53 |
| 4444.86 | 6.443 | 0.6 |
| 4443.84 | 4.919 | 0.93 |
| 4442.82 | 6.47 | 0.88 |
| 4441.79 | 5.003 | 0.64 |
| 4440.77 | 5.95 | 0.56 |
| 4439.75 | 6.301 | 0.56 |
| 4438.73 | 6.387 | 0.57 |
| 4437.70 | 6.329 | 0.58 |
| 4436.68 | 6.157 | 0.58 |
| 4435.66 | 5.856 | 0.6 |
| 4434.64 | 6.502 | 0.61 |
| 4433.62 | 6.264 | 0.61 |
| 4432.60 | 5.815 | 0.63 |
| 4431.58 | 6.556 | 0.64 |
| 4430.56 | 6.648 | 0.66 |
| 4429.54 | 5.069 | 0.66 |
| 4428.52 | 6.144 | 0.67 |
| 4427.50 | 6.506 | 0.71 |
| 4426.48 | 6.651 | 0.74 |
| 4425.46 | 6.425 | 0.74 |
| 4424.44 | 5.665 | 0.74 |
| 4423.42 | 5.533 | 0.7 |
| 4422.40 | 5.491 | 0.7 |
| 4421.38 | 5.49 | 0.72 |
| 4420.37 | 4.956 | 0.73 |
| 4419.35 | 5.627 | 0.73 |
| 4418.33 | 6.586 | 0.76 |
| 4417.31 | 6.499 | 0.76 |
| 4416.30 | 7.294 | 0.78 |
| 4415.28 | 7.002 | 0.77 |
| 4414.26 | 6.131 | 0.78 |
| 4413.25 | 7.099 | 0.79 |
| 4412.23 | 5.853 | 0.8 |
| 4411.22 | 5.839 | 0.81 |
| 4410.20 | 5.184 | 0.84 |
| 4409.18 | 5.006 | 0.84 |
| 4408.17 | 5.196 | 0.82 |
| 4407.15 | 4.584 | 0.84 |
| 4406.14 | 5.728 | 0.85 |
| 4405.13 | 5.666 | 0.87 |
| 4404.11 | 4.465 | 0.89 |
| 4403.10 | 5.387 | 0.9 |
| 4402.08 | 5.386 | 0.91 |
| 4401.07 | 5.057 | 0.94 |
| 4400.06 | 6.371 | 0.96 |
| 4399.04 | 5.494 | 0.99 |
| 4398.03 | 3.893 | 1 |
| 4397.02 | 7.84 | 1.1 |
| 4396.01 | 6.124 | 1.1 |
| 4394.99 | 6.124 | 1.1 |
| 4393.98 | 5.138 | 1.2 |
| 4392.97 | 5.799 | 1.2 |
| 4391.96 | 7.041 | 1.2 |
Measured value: 1.7 Ang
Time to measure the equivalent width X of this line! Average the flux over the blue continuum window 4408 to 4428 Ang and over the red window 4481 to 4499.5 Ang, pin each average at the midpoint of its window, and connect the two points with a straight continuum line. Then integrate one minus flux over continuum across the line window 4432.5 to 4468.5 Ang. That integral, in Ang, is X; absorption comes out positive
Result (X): 2.3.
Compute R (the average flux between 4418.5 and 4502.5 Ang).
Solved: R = 6.13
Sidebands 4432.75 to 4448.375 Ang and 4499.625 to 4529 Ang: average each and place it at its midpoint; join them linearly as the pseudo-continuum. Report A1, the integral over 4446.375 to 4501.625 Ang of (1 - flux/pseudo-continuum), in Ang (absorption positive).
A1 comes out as 1.7 Ang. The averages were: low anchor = 6.08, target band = 6.18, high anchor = 6.71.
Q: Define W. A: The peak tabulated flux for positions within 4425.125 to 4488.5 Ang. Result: 7.173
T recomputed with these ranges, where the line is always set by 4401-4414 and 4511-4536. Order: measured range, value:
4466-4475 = 0.2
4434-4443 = -0.6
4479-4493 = -1.1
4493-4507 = -1.1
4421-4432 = -0.8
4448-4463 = 0.2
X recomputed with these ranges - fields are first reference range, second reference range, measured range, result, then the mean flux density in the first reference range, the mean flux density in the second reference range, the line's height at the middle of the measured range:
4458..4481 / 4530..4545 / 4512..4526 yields -1.2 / 5.88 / 6.35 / 6.22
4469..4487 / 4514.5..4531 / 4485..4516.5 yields -2.0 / 6.24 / 6.5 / 6.37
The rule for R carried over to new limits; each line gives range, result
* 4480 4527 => 6.74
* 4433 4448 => 6.09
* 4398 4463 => 5.87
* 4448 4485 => 5.97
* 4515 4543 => 6.44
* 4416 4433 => 6.04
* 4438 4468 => 5.88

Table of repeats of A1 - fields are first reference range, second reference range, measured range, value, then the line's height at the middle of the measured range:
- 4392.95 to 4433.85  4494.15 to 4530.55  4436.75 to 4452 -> 0.1 Ang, 6.09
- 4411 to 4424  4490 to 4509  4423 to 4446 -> 0.6 Ang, 6.25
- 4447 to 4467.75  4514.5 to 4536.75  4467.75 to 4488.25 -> -0.8 Ang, 6.01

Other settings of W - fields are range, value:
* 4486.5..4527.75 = 7.703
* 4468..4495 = 7.293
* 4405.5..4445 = 7.294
